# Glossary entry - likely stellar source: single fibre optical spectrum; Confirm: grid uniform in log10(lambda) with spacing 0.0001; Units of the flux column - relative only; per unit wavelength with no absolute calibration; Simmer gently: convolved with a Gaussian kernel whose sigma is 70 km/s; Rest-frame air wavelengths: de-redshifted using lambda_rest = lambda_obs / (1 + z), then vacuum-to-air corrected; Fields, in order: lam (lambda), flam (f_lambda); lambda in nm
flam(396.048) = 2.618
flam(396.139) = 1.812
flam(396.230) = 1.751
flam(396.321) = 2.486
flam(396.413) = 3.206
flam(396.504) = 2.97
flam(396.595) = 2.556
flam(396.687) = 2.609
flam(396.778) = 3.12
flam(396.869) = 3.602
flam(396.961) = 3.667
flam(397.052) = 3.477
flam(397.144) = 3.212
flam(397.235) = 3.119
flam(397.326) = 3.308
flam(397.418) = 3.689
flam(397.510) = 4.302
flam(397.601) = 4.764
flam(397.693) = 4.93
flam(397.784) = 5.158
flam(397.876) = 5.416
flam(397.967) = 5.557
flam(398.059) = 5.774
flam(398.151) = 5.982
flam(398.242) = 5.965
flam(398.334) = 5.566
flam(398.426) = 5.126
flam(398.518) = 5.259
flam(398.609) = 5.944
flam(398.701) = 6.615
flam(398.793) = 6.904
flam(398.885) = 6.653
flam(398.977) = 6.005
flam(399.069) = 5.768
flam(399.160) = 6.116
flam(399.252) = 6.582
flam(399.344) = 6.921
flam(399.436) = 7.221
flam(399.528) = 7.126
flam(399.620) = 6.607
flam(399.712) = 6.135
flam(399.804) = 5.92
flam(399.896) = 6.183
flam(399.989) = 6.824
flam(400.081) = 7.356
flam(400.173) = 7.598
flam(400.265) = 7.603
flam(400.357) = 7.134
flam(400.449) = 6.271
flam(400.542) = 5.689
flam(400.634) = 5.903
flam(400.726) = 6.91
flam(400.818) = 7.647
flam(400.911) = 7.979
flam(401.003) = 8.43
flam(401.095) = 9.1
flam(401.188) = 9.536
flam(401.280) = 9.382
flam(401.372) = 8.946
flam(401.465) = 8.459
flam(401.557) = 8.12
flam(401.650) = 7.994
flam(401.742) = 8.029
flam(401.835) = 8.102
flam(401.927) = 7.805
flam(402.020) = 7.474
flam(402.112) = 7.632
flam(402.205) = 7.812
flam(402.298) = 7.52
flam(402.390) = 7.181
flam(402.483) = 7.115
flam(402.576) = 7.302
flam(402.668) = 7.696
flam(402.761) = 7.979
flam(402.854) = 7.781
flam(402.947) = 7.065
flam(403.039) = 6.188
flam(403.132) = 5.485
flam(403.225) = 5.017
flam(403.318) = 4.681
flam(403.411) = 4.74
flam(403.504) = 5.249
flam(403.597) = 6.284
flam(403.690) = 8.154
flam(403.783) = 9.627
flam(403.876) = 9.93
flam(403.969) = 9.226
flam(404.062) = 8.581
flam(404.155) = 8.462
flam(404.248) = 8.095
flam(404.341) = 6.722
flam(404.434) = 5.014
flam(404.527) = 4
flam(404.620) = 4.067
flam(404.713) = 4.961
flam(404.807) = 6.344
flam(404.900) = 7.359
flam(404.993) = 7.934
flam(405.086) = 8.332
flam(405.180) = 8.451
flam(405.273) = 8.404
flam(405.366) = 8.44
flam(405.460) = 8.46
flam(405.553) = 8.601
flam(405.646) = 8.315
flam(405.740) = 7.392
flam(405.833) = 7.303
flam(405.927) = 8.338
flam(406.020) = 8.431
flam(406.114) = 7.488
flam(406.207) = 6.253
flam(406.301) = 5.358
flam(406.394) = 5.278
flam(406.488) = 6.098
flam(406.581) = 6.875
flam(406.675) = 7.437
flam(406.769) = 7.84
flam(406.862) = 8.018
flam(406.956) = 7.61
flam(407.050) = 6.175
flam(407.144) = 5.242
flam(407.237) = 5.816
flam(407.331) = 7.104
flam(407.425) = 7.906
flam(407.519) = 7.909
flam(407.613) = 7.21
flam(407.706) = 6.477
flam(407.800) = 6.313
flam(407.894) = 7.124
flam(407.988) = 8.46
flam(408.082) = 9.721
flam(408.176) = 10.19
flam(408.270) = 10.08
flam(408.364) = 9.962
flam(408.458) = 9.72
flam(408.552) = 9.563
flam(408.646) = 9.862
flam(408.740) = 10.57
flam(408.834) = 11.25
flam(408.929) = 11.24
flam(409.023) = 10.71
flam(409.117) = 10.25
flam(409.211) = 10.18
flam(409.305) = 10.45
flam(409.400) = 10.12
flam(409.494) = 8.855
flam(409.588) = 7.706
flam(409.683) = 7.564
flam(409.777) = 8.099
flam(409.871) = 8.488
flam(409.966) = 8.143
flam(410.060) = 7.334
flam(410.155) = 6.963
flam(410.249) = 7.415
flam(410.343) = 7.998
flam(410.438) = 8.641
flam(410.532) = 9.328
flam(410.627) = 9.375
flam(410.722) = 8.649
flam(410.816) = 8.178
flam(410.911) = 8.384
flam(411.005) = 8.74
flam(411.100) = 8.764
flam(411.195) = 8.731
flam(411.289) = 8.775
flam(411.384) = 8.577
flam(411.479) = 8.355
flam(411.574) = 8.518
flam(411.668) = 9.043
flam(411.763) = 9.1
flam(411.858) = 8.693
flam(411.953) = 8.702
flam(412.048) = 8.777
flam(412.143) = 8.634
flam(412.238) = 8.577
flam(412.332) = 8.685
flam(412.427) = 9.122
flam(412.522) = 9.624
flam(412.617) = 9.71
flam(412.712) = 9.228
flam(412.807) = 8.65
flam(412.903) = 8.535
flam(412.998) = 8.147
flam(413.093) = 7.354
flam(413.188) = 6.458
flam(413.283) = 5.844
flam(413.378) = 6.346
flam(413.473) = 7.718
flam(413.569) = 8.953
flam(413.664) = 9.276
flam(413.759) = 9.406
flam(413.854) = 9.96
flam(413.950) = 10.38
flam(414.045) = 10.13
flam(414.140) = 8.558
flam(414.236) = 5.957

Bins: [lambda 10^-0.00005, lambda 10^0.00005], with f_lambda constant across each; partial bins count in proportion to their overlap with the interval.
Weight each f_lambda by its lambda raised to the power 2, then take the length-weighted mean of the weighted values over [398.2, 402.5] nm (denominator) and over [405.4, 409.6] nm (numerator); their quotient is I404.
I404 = 1.2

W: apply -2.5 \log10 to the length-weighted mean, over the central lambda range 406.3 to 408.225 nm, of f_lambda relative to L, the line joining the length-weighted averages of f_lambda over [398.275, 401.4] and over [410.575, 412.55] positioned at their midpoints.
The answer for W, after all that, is 0.126 mag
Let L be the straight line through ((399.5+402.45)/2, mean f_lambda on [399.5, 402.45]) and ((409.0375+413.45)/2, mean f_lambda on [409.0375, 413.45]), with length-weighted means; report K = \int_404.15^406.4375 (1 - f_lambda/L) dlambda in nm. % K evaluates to 0.25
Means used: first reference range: 7.51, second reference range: 8.53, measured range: 7.09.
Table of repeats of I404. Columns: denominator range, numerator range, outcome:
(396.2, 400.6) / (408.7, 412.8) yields 1.80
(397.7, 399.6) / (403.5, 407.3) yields 1.23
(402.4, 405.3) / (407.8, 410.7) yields 1.34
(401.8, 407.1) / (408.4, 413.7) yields 1.26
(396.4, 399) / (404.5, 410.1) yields 1.81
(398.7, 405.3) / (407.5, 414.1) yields 1.28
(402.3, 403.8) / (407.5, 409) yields 1.40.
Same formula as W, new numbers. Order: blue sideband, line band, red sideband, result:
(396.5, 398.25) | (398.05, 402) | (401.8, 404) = -0.24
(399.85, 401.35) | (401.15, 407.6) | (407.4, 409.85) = 0.13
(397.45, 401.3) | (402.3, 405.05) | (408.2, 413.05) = 0.09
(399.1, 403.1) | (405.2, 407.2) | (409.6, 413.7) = 0.08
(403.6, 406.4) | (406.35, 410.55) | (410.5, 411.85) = -0.02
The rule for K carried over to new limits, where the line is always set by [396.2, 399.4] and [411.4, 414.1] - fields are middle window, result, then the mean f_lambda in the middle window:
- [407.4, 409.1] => -0.38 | 9.16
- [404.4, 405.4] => -0.01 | 6.67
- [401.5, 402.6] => -0.35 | 7.69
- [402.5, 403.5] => -0.05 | 6.36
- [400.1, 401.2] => -0.39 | 7.42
